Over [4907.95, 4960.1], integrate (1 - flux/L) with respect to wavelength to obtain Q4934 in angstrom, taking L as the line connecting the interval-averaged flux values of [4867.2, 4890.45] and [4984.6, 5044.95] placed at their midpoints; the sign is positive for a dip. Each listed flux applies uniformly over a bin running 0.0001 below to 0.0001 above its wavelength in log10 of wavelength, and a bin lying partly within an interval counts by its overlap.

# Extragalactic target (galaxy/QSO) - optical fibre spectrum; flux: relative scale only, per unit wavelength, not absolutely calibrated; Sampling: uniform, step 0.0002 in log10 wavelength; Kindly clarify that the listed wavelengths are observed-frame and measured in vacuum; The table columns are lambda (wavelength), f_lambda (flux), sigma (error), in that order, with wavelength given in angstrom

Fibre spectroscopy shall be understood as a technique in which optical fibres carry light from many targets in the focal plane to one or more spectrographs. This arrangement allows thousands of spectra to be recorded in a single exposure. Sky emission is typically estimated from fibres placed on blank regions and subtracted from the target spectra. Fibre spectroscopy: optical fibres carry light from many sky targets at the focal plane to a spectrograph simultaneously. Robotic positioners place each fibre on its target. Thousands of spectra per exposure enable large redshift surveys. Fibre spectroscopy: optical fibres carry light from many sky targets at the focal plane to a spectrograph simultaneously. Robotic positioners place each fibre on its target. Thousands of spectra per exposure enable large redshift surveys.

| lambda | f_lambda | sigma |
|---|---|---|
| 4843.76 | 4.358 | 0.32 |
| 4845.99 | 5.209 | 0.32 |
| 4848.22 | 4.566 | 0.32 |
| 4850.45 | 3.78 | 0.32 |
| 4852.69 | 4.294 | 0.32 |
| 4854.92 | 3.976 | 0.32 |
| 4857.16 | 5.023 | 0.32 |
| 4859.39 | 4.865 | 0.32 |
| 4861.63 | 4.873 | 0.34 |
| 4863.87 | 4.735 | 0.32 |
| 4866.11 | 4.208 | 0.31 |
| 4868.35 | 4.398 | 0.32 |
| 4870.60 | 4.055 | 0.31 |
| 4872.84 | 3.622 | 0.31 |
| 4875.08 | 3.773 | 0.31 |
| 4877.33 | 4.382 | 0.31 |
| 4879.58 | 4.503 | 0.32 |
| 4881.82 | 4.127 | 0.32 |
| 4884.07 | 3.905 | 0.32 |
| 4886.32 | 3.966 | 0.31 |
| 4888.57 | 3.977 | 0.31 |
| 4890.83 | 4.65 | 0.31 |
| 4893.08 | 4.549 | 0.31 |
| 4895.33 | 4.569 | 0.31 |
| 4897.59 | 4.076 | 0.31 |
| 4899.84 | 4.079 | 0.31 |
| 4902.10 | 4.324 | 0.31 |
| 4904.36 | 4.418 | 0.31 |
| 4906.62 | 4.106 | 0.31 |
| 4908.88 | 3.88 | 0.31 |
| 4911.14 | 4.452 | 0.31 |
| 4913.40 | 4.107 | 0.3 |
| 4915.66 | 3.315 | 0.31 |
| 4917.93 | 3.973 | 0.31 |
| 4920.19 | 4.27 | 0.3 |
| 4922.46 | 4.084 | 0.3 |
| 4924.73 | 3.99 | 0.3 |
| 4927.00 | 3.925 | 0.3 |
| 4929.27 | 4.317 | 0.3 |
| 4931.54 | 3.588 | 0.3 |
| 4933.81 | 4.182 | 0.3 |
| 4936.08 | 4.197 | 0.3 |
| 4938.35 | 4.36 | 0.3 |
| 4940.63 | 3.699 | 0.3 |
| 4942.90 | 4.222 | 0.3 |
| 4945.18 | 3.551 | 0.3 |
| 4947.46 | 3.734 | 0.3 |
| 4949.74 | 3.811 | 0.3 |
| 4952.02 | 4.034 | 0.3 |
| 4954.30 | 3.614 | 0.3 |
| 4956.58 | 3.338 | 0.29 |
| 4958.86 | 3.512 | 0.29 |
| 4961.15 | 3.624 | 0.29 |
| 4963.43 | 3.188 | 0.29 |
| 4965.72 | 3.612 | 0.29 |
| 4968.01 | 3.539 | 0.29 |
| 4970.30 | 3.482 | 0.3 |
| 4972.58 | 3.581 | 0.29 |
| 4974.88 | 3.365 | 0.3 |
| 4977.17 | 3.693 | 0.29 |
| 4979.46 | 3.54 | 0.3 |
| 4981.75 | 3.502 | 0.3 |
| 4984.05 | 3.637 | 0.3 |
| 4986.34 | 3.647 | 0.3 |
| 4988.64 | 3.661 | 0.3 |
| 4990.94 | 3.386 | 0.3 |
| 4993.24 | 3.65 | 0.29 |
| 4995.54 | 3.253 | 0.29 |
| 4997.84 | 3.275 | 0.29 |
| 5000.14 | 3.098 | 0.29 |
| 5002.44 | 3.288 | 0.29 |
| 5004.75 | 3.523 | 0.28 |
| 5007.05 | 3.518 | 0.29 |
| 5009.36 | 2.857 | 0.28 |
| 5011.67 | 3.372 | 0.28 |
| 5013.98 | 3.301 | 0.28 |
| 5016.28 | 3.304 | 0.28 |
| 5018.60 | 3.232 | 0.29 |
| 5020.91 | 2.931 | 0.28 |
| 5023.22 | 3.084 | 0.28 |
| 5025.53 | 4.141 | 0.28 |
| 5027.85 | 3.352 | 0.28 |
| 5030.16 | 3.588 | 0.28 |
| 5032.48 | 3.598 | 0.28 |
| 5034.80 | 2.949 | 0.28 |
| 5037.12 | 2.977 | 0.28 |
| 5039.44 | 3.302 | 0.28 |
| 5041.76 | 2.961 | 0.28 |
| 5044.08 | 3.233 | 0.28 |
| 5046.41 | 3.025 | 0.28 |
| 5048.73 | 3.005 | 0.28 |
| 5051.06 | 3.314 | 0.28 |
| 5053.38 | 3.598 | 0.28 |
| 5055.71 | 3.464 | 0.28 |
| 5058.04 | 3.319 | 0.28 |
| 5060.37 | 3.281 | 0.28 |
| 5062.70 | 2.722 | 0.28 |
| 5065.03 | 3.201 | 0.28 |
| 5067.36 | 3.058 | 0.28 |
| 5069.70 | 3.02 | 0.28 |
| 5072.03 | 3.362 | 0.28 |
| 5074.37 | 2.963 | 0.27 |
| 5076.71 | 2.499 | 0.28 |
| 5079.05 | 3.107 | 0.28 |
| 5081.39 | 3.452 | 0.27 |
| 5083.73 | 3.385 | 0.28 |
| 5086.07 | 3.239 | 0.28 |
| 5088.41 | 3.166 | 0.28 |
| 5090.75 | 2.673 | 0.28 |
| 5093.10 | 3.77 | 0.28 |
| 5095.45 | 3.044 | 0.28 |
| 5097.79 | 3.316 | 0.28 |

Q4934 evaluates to -1.9 angstrom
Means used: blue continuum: 4.09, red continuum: 3.33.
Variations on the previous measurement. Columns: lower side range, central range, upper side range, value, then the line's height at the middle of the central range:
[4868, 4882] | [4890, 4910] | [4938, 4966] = -1.6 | 3.98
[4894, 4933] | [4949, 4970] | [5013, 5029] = 1.1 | 3.77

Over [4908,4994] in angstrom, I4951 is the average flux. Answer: 3.77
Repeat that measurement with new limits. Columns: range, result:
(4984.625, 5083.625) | 3.26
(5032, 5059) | 3.22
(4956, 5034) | 3.43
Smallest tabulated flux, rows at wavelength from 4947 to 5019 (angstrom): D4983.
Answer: 2.857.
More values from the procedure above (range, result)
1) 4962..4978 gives 3.188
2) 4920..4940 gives 3.588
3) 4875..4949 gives 3.315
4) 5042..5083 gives 2.499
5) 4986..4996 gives 3.253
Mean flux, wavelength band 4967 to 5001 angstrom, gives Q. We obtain 3.49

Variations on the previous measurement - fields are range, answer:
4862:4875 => 4.21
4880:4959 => 4.04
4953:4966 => 3.48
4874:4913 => 4.22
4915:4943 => 4.01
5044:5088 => 3.17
